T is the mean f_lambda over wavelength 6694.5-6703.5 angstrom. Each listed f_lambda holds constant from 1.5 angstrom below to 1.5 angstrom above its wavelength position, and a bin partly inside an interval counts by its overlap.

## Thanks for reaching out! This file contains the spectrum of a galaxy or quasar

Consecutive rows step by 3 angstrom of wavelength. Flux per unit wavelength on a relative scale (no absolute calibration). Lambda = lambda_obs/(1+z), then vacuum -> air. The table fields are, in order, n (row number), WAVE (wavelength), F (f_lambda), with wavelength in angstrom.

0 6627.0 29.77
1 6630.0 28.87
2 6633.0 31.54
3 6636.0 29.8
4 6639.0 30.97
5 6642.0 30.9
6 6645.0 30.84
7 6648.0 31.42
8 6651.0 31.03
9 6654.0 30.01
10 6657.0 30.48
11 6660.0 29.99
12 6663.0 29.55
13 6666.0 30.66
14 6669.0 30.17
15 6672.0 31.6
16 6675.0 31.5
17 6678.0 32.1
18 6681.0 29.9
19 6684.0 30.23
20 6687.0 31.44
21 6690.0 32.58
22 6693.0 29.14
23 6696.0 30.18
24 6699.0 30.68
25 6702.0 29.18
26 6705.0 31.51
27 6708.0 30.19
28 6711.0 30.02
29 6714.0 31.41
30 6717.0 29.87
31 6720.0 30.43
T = 30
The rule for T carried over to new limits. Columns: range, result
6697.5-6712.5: 30.3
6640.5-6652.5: 31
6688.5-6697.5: 30.6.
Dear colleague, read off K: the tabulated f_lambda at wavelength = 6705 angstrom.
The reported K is 31.51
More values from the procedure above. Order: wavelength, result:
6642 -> 30.9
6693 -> 29.14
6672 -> 31.6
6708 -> 30.19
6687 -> 31.44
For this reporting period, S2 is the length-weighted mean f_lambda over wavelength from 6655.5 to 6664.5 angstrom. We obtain 30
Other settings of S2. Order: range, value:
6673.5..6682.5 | 31.2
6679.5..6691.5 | 31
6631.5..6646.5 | 30.8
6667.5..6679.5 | 31.3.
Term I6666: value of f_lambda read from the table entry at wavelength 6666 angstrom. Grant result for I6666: 30.66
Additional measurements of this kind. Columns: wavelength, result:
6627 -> 29.77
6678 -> 32.1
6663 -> 29.55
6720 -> 30.43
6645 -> 30.84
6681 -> 29.9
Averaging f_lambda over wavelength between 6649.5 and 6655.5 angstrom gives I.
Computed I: 30.5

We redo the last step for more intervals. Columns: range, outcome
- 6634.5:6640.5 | 30.4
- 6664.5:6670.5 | 30.4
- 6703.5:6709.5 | 30.9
